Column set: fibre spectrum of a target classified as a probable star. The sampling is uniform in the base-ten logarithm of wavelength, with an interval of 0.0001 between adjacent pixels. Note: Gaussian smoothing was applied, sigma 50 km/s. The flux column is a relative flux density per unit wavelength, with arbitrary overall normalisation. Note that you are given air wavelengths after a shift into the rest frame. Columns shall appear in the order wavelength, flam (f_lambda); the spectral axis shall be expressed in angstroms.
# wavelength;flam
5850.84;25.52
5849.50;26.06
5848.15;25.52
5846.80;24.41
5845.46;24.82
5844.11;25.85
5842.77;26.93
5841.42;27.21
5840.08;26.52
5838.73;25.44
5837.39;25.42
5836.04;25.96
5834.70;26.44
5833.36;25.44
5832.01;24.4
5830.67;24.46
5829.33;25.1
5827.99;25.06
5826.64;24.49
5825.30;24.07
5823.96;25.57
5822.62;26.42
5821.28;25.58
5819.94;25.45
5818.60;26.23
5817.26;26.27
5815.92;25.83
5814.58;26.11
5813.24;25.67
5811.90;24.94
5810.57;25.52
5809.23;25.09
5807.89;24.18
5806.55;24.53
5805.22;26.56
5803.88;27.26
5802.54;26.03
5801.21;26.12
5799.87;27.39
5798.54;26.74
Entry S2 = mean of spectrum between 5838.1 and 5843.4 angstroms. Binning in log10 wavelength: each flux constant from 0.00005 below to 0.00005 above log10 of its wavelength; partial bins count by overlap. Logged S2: 26.5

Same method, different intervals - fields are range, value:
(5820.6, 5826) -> 25.4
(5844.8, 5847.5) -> 24.6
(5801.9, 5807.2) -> 26.1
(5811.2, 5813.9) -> 25.4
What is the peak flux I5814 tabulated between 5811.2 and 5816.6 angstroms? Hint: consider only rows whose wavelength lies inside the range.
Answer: 26.11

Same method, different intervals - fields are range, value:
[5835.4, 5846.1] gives 27.21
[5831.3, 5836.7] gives 26.44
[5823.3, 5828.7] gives 25.57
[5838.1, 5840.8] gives 26.52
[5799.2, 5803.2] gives 27.39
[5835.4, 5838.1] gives 25.96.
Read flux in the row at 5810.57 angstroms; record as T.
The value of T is 25.52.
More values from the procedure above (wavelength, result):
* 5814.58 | 26.11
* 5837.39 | 25.42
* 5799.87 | 27.39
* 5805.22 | 26.56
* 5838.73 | 25.44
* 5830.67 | 24.46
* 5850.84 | 25.52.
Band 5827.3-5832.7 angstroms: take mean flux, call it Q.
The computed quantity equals 24.7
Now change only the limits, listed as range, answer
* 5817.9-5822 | 25.8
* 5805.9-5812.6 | 24.9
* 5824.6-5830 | 24.7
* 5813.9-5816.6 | 25.9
